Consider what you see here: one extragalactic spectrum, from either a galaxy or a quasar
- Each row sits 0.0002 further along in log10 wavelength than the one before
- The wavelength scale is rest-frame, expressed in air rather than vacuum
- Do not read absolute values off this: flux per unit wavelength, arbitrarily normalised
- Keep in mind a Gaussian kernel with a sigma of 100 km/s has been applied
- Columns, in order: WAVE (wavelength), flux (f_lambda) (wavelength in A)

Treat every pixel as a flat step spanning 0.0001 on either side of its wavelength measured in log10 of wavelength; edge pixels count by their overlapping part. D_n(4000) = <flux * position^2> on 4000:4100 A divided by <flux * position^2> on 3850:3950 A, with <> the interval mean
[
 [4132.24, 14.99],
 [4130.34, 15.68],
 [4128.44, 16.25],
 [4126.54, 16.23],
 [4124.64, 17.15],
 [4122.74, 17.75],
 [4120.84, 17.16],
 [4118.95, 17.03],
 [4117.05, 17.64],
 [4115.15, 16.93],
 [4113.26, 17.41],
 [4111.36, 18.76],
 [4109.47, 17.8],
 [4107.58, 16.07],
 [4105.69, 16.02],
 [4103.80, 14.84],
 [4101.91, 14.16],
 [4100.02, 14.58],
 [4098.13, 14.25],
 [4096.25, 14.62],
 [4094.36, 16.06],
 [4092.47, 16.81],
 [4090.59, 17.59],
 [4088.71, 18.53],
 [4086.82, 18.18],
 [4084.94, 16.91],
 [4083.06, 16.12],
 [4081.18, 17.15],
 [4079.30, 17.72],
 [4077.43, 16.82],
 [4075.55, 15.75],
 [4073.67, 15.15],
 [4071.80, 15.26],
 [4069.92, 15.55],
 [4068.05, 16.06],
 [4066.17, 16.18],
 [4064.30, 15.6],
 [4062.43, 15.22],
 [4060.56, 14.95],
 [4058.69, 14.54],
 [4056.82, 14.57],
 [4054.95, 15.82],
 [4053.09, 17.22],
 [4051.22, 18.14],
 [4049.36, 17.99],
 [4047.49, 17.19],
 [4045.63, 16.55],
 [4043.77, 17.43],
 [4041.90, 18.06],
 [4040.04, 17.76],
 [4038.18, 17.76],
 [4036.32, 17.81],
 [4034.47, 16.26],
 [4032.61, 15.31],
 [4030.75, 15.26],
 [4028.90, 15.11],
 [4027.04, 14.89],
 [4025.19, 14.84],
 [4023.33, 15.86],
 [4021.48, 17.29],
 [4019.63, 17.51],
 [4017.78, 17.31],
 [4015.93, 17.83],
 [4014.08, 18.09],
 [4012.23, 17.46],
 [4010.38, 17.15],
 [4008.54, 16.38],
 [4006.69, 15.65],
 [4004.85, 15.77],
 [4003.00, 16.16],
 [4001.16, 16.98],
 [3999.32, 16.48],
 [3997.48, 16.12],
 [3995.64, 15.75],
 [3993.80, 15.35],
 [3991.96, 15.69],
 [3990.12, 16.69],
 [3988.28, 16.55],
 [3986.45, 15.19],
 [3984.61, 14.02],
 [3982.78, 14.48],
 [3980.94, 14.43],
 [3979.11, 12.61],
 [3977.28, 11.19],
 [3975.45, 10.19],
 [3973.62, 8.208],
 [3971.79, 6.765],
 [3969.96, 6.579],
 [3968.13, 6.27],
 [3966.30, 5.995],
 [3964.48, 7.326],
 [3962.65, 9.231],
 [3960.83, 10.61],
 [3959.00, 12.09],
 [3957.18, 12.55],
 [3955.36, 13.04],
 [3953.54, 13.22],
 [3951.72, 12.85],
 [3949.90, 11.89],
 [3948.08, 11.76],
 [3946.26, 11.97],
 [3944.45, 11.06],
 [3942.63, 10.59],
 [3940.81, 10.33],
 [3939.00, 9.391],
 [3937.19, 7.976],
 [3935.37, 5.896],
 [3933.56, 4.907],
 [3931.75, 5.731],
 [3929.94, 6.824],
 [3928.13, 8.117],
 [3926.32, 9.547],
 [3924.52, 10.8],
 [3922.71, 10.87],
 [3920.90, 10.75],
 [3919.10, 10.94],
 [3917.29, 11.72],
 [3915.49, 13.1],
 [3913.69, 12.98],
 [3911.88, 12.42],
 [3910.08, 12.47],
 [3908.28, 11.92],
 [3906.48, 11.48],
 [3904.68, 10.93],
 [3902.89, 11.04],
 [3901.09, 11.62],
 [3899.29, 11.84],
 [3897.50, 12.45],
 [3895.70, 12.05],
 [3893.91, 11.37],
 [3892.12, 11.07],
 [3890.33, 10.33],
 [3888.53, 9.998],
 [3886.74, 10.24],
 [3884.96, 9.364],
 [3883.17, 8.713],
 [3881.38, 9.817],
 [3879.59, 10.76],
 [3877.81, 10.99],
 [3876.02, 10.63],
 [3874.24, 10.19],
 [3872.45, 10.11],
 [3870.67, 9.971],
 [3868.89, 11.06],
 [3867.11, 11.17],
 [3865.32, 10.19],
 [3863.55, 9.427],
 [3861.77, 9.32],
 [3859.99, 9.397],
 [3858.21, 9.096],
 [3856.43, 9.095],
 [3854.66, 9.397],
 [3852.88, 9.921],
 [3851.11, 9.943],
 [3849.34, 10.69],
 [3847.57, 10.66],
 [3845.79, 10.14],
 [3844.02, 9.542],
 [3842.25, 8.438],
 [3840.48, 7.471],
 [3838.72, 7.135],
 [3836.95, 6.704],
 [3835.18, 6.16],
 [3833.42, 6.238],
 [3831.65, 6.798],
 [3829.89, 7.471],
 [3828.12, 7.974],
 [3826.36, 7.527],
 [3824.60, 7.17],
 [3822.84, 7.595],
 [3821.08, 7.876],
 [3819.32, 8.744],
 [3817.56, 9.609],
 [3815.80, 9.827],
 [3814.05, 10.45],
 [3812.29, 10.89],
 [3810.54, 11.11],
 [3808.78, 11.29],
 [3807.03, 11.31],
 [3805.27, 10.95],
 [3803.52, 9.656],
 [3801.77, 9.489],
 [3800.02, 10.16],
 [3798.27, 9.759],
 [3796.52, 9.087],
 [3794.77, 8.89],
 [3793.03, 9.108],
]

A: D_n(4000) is 1.72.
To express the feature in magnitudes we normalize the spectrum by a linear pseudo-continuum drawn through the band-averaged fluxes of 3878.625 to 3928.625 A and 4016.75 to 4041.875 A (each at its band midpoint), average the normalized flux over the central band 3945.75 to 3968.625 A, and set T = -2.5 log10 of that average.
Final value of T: 0.23 mag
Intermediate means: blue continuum 11.1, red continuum 16.5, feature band 10.7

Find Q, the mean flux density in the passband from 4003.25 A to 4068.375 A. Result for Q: 16.5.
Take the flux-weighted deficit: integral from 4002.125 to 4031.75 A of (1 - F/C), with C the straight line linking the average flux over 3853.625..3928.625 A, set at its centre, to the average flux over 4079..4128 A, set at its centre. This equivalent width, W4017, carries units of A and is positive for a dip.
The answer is -4.56 A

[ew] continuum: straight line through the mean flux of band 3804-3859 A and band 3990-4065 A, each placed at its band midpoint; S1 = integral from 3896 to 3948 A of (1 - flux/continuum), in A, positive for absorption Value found 8.2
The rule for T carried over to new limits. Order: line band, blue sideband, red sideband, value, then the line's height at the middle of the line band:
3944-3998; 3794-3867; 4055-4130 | 0.09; 13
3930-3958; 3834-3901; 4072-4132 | 0.19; 12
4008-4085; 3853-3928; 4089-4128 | -0.12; 14.8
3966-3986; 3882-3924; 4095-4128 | 0.26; 13.1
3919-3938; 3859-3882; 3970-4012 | 0.42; 12.2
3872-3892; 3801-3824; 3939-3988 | 0.03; 10.4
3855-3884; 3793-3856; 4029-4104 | 0.04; 10.4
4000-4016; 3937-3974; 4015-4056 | -0.16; 14.5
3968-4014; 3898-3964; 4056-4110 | -0.11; 12.8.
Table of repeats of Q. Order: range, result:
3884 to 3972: 10.3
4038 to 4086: 16.4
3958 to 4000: 12.1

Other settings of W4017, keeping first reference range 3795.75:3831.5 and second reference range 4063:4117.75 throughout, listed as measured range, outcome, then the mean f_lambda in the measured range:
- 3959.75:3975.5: 6.4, 7.82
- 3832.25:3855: 3.4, 8.61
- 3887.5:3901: 0.1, 11.3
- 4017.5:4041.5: -2.6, 16.4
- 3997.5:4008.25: -1.6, 16.2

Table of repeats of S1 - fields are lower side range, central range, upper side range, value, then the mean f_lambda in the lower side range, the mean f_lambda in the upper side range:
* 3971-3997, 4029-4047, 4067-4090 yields -1.9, 13.4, 16.6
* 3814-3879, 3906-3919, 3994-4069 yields -0.6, 9.03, 16.4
